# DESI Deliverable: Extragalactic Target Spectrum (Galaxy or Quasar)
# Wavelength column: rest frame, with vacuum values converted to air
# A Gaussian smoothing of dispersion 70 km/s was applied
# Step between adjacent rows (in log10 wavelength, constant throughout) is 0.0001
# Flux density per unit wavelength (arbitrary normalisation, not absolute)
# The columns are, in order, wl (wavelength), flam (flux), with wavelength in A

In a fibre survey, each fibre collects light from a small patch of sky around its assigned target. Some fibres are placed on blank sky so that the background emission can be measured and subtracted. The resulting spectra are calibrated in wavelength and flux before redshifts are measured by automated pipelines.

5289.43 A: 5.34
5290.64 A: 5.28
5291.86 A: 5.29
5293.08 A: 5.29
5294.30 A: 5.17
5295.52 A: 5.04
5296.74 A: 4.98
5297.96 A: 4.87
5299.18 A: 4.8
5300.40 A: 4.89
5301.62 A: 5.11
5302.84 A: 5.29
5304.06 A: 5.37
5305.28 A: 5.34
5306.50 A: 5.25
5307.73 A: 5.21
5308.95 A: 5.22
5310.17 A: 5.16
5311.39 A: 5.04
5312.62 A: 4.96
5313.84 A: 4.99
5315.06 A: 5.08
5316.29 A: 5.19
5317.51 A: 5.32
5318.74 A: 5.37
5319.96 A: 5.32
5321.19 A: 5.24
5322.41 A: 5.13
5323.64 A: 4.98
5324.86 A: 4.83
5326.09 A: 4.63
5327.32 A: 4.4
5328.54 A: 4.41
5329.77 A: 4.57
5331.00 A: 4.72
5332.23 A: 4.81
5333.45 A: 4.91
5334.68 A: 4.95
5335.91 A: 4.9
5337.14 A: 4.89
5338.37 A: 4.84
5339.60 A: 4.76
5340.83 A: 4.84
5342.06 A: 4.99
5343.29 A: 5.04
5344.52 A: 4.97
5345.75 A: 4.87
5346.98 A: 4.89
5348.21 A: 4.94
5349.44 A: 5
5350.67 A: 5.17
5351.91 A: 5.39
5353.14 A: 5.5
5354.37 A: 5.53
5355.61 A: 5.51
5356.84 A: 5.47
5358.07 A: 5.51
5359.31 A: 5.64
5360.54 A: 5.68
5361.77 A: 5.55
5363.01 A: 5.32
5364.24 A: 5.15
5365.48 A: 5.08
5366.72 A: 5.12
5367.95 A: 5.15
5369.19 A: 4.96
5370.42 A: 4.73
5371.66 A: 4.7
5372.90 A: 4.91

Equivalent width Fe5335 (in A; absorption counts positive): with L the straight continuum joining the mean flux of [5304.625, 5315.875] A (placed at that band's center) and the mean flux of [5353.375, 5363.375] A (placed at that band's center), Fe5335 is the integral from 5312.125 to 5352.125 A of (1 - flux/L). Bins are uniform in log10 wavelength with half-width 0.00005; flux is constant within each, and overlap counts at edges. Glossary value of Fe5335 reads 2.8 A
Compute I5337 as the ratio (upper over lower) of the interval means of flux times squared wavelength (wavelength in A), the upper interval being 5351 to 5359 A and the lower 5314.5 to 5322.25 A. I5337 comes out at 1.1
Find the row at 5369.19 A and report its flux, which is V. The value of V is 4.96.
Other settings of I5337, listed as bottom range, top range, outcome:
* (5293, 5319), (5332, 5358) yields 1.00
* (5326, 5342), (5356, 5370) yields 1.13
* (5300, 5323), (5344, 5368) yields 1.03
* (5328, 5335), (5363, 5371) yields 1.09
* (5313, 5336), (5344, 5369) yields 1.08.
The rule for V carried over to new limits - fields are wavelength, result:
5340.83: 4.84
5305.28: 5.34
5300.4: 4.89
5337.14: 4.89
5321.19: 5.24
